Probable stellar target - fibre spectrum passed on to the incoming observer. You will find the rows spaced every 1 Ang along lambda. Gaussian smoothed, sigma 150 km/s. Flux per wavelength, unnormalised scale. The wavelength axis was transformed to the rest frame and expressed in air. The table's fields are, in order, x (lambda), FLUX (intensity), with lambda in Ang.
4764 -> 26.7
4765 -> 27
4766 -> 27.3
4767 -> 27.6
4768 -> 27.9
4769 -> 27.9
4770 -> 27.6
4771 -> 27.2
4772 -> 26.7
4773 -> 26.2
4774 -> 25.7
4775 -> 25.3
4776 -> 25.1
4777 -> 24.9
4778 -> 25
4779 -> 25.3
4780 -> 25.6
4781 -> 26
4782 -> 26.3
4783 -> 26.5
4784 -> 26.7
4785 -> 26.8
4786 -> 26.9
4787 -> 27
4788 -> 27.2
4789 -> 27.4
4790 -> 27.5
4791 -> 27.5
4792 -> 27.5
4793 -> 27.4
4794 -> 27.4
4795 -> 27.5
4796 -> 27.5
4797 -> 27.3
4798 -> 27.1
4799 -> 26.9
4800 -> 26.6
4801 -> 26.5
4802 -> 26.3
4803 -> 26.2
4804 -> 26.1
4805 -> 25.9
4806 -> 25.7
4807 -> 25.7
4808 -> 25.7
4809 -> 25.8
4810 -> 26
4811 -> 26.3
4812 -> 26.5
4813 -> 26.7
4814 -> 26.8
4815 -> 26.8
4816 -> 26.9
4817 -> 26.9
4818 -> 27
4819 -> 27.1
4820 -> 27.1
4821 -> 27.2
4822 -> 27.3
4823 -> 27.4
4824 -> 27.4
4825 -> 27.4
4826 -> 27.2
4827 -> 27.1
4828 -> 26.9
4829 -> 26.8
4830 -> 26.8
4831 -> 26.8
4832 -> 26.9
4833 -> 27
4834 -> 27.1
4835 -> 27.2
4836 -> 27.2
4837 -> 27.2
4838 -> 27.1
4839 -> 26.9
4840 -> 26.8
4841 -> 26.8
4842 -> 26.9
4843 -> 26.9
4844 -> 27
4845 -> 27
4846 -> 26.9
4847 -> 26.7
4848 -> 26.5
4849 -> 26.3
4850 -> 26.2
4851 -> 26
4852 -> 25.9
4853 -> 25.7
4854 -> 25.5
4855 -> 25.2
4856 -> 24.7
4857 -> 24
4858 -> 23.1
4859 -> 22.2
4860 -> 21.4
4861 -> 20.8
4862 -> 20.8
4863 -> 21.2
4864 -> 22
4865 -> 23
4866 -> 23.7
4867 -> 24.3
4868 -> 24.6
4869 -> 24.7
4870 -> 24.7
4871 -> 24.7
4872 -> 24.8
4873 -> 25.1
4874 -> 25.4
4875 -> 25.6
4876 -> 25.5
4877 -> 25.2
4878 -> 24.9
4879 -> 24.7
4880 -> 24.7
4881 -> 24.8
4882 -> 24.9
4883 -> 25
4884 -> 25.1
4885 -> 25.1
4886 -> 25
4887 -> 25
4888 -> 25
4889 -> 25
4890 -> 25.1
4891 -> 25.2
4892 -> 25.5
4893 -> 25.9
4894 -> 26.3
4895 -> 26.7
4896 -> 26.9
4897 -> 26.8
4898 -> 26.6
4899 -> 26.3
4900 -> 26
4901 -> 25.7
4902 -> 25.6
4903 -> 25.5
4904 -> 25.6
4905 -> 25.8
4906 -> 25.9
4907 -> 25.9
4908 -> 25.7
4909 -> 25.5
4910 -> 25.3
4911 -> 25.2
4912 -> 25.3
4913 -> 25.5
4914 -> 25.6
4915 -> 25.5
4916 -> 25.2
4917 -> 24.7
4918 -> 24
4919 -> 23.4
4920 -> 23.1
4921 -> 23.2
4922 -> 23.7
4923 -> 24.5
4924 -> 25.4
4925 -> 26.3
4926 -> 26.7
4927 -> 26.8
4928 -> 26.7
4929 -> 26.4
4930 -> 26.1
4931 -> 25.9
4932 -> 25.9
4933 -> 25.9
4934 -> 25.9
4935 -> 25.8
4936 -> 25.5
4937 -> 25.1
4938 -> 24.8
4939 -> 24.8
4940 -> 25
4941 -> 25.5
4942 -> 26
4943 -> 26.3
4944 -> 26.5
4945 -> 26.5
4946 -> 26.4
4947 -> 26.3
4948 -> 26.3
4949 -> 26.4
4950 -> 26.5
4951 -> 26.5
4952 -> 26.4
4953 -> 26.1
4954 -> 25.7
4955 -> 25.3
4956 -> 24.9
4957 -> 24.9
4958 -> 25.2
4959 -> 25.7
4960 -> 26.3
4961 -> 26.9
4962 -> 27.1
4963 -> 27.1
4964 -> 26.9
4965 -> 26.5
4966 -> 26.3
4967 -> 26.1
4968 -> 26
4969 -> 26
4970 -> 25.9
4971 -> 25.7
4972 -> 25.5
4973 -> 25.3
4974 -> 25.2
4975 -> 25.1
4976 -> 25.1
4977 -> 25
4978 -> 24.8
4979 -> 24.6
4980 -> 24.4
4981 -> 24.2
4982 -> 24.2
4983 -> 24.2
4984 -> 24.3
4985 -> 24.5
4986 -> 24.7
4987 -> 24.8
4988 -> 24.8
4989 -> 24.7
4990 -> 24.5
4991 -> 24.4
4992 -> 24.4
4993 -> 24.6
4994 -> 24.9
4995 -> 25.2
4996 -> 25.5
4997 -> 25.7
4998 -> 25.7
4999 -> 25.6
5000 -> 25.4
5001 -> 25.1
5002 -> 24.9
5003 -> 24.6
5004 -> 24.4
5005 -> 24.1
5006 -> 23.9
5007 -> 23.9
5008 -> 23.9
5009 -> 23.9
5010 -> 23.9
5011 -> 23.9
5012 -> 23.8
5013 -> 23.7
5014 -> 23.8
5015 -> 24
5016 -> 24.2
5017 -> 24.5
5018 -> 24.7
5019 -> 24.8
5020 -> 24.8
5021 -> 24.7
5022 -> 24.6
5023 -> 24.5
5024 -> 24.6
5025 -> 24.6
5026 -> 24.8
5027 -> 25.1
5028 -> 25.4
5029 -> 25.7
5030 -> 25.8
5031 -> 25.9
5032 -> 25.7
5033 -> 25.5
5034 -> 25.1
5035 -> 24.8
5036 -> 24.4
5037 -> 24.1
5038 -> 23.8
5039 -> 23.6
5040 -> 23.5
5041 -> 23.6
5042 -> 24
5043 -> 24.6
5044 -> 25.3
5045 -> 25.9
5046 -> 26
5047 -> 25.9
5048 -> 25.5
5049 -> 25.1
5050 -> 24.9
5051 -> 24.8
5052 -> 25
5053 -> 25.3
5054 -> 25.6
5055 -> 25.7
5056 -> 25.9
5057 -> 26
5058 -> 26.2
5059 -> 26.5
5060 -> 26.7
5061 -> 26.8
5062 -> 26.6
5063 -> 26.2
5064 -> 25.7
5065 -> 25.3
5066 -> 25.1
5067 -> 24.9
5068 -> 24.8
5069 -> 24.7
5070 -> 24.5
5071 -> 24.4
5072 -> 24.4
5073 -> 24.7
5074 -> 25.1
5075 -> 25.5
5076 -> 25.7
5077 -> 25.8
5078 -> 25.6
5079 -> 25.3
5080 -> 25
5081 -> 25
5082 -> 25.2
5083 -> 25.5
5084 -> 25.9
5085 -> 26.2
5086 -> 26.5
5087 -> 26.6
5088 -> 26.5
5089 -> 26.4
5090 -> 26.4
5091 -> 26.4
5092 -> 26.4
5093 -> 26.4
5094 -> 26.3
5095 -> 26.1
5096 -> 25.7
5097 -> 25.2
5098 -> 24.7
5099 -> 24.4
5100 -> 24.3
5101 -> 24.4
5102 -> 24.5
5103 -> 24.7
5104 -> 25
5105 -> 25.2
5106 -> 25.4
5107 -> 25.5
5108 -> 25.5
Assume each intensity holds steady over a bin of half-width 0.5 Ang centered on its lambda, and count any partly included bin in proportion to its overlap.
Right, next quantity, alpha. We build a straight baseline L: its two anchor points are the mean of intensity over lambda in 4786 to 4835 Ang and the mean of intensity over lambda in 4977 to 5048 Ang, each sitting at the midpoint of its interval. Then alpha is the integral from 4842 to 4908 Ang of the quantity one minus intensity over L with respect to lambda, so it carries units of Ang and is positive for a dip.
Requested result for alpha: 2.7 Ang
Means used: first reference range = 26.9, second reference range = 24.7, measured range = 25.1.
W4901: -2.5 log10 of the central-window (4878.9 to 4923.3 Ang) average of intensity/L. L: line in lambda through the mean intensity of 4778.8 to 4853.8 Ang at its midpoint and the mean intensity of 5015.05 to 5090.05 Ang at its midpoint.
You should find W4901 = 0.04 mag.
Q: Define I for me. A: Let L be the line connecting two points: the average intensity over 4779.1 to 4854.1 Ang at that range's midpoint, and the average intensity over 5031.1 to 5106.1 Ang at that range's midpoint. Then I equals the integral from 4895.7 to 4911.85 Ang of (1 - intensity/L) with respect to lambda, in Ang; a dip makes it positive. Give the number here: 0.2 Ang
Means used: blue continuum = 26.8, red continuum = 25.3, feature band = 25.9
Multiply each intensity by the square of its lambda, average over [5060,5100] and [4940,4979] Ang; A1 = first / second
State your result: 1.0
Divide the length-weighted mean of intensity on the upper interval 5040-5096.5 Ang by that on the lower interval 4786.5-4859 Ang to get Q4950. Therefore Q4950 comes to 0.96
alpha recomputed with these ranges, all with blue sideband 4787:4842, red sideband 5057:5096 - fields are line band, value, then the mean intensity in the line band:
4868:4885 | 1.0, 25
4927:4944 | 0.4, 25.8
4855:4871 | 2.1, 23.1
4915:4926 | 0.8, 24.5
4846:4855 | 0.2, 26.1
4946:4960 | 0.2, 25.9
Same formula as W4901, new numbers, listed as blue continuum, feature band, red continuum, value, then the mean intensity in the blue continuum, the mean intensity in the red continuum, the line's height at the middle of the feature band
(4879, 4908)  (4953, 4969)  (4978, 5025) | -0.048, 25.6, 24.5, 24.9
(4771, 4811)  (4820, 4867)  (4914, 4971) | 0.019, 26.4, 25.7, 26.2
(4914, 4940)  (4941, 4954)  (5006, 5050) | -0.049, 25.3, 24.6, 25.1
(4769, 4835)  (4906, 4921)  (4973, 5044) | 0.026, 26.7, 24.6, 25.6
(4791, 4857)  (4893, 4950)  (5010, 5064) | 0.011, 26.7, 25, 25.9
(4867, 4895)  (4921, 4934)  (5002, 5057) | -0.033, 25.1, 24.7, 25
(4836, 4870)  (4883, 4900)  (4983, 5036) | -0.033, 25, 24.7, 24.9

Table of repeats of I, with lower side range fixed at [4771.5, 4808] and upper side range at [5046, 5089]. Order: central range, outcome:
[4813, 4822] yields -0.2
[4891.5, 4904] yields 0.0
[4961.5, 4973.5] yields -0.1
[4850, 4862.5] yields 1.1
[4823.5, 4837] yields -0.4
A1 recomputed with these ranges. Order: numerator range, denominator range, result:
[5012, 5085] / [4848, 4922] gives 1.08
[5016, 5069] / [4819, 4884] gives 1.06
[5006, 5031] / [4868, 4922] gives 1.02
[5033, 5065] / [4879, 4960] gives 1.04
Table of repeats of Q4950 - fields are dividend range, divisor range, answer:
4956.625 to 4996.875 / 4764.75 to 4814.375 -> 0.95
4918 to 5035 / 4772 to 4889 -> 0.97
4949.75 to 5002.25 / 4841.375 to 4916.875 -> 1.01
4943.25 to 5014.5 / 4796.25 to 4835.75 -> 0.94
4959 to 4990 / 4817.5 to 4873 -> 0.99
